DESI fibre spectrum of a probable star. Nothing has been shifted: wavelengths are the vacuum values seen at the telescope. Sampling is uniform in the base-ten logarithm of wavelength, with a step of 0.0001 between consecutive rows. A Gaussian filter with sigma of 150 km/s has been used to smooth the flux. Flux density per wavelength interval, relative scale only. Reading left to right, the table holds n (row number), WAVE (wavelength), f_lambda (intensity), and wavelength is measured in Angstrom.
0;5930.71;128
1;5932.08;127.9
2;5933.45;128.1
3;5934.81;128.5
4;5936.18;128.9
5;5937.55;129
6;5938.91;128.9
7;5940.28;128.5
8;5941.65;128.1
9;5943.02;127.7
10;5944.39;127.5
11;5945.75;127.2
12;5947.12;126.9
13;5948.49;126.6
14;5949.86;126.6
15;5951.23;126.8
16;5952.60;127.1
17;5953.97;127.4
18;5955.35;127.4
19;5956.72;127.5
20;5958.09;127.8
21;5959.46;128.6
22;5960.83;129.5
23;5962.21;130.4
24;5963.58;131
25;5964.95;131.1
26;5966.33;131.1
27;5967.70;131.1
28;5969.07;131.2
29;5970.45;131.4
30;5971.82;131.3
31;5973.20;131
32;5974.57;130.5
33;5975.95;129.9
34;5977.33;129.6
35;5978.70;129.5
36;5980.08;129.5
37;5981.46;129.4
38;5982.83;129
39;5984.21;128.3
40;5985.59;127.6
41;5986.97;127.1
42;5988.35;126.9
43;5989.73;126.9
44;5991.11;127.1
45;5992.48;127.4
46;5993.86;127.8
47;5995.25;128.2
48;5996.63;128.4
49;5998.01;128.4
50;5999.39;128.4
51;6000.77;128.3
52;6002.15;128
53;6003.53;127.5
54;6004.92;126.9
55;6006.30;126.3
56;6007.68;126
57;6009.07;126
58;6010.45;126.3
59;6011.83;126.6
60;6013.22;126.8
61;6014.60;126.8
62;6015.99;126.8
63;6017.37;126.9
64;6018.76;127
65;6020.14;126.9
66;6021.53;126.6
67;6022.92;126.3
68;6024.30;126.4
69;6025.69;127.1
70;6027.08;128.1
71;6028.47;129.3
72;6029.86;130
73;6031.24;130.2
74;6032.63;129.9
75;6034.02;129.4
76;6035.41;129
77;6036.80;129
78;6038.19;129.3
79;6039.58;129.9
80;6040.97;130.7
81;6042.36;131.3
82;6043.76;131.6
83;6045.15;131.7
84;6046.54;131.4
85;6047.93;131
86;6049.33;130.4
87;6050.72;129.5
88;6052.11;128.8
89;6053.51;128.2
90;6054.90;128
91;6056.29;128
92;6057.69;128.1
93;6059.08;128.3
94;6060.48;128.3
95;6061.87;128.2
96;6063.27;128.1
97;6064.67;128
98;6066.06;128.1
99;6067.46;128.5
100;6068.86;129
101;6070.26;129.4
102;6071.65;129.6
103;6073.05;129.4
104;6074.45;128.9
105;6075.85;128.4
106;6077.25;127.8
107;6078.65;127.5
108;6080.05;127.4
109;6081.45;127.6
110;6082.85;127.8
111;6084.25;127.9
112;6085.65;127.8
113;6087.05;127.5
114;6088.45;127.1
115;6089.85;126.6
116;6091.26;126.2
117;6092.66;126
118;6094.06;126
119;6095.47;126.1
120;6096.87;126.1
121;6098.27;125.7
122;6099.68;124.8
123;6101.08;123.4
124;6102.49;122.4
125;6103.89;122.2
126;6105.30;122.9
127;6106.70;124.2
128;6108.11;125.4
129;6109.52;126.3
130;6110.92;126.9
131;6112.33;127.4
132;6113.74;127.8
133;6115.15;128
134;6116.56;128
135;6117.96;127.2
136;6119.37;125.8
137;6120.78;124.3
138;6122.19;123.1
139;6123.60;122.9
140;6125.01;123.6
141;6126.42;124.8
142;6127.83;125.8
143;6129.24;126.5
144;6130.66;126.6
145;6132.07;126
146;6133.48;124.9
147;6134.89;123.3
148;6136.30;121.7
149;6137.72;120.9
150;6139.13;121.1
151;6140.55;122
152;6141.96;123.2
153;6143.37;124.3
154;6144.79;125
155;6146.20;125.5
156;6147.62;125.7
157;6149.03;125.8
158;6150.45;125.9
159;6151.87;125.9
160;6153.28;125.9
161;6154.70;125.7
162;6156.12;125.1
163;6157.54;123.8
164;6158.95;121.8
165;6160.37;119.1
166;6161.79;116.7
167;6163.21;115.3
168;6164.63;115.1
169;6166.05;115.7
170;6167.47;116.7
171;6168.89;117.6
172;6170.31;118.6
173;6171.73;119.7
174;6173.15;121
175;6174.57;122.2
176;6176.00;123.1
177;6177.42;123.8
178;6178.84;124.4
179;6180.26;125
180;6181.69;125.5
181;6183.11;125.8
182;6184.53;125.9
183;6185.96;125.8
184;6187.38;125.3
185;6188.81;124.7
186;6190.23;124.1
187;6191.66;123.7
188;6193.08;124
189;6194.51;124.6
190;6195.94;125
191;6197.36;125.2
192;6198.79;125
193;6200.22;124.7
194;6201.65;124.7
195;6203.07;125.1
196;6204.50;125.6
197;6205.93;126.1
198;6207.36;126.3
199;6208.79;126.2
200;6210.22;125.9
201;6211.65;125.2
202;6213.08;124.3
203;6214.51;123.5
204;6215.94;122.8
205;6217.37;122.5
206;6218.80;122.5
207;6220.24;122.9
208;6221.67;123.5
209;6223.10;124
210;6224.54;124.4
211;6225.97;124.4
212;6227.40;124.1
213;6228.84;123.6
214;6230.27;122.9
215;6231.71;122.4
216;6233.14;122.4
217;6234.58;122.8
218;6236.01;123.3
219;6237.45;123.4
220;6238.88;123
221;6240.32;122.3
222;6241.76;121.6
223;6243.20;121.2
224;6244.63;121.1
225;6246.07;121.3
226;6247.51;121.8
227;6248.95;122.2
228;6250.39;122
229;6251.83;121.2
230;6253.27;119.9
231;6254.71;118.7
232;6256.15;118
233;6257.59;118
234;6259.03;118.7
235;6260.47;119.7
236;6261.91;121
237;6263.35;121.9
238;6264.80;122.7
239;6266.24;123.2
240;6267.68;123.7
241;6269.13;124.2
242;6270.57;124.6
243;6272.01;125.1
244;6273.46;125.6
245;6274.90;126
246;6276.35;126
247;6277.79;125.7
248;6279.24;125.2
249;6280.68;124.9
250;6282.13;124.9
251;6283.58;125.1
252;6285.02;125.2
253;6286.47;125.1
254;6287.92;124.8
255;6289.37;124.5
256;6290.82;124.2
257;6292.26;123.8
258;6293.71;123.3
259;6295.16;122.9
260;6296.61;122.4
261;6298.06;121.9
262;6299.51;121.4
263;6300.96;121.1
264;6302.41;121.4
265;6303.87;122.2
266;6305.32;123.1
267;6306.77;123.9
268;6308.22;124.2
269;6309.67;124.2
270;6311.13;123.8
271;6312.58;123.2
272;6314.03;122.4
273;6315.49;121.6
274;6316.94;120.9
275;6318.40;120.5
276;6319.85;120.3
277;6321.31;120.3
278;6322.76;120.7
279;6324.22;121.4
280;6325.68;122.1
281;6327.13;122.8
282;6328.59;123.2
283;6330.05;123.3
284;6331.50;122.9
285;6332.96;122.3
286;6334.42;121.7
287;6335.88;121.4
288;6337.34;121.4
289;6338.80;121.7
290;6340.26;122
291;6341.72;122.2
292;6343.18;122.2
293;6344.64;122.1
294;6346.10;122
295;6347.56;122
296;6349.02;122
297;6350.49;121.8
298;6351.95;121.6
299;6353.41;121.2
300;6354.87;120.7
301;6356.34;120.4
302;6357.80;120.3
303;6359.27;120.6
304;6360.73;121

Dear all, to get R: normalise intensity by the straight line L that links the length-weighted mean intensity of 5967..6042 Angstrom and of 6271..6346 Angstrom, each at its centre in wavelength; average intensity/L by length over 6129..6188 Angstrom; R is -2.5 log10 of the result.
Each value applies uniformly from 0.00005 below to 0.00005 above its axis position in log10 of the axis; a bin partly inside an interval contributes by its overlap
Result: 0.03 mag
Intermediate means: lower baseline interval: 128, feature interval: 123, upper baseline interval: 123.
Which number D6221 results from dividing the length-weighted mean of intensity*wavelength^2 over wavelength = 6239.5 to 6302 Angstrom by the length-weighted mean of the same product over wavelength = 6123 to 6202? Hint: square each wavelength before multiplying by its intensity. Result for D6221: 1.03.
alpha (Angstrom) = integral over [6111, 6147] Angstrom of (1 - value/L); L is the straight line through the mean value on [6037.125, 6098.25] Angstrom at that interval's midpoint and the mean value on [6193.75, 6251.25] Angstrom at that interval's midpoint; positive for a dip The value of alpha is 0.5 Angstrom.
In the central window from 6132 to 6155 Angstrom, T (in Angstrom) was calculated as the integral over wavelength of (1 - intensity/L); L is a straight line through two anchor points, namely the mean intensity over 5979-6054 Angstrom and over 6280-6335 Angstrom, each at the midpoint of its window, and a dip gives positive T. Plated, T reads 0.3 Angstrom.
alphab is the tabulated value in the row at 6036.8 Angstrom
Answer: 129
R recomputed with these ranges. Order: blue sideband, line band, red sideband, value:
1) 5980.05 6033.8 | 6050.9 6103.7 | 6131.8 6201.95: -0.02 mag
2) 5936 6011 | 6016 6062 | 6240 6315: -0.01 mag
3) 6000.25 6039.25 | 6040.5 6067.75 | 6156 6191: -0.03 mag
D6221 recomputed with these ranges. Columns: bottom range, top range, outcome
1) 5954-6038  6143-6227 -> 1.02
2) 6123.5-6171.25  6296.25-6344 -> 1.05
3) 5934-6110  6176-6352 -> 1.04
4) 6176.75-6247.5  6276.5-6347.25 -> 1.02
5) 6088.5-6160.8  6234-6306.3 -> 1.03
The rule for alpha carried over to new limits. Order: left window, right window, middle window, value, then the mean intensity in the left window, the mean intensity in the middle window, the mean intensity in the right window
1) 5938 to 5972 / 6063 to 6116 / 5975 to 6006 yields 0.0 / 129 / 128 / 127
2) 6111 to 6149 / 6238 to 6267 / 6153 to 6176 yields 0.7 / 125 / 120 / 121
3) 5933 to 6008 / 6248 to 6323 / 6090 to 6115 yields 0.1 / 129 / 125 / 123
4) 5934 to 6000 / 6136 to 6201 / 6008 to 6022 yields 0.1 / 129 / 127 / 123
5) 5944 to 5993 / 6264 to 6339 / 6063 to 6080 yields -0.2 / 129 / 128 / 123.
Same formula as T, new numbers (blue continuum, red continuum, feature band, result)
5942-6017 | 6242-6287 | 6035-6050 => -0.4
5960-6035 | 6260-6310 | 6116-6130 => 0.1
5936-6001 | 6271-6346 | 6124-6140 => 0.2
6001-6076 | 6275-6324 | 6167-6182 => 0.5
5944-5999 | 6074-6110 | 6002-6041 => 0.0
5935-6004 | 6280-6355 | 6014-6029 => 0.1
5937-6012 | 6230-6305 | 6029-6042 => -0.3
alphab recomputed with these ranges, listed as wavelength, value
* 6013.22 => 126.8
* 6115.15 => 128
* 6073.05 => 129.4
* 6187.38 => 125.3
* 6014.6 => 126.8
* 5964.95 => 131.1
